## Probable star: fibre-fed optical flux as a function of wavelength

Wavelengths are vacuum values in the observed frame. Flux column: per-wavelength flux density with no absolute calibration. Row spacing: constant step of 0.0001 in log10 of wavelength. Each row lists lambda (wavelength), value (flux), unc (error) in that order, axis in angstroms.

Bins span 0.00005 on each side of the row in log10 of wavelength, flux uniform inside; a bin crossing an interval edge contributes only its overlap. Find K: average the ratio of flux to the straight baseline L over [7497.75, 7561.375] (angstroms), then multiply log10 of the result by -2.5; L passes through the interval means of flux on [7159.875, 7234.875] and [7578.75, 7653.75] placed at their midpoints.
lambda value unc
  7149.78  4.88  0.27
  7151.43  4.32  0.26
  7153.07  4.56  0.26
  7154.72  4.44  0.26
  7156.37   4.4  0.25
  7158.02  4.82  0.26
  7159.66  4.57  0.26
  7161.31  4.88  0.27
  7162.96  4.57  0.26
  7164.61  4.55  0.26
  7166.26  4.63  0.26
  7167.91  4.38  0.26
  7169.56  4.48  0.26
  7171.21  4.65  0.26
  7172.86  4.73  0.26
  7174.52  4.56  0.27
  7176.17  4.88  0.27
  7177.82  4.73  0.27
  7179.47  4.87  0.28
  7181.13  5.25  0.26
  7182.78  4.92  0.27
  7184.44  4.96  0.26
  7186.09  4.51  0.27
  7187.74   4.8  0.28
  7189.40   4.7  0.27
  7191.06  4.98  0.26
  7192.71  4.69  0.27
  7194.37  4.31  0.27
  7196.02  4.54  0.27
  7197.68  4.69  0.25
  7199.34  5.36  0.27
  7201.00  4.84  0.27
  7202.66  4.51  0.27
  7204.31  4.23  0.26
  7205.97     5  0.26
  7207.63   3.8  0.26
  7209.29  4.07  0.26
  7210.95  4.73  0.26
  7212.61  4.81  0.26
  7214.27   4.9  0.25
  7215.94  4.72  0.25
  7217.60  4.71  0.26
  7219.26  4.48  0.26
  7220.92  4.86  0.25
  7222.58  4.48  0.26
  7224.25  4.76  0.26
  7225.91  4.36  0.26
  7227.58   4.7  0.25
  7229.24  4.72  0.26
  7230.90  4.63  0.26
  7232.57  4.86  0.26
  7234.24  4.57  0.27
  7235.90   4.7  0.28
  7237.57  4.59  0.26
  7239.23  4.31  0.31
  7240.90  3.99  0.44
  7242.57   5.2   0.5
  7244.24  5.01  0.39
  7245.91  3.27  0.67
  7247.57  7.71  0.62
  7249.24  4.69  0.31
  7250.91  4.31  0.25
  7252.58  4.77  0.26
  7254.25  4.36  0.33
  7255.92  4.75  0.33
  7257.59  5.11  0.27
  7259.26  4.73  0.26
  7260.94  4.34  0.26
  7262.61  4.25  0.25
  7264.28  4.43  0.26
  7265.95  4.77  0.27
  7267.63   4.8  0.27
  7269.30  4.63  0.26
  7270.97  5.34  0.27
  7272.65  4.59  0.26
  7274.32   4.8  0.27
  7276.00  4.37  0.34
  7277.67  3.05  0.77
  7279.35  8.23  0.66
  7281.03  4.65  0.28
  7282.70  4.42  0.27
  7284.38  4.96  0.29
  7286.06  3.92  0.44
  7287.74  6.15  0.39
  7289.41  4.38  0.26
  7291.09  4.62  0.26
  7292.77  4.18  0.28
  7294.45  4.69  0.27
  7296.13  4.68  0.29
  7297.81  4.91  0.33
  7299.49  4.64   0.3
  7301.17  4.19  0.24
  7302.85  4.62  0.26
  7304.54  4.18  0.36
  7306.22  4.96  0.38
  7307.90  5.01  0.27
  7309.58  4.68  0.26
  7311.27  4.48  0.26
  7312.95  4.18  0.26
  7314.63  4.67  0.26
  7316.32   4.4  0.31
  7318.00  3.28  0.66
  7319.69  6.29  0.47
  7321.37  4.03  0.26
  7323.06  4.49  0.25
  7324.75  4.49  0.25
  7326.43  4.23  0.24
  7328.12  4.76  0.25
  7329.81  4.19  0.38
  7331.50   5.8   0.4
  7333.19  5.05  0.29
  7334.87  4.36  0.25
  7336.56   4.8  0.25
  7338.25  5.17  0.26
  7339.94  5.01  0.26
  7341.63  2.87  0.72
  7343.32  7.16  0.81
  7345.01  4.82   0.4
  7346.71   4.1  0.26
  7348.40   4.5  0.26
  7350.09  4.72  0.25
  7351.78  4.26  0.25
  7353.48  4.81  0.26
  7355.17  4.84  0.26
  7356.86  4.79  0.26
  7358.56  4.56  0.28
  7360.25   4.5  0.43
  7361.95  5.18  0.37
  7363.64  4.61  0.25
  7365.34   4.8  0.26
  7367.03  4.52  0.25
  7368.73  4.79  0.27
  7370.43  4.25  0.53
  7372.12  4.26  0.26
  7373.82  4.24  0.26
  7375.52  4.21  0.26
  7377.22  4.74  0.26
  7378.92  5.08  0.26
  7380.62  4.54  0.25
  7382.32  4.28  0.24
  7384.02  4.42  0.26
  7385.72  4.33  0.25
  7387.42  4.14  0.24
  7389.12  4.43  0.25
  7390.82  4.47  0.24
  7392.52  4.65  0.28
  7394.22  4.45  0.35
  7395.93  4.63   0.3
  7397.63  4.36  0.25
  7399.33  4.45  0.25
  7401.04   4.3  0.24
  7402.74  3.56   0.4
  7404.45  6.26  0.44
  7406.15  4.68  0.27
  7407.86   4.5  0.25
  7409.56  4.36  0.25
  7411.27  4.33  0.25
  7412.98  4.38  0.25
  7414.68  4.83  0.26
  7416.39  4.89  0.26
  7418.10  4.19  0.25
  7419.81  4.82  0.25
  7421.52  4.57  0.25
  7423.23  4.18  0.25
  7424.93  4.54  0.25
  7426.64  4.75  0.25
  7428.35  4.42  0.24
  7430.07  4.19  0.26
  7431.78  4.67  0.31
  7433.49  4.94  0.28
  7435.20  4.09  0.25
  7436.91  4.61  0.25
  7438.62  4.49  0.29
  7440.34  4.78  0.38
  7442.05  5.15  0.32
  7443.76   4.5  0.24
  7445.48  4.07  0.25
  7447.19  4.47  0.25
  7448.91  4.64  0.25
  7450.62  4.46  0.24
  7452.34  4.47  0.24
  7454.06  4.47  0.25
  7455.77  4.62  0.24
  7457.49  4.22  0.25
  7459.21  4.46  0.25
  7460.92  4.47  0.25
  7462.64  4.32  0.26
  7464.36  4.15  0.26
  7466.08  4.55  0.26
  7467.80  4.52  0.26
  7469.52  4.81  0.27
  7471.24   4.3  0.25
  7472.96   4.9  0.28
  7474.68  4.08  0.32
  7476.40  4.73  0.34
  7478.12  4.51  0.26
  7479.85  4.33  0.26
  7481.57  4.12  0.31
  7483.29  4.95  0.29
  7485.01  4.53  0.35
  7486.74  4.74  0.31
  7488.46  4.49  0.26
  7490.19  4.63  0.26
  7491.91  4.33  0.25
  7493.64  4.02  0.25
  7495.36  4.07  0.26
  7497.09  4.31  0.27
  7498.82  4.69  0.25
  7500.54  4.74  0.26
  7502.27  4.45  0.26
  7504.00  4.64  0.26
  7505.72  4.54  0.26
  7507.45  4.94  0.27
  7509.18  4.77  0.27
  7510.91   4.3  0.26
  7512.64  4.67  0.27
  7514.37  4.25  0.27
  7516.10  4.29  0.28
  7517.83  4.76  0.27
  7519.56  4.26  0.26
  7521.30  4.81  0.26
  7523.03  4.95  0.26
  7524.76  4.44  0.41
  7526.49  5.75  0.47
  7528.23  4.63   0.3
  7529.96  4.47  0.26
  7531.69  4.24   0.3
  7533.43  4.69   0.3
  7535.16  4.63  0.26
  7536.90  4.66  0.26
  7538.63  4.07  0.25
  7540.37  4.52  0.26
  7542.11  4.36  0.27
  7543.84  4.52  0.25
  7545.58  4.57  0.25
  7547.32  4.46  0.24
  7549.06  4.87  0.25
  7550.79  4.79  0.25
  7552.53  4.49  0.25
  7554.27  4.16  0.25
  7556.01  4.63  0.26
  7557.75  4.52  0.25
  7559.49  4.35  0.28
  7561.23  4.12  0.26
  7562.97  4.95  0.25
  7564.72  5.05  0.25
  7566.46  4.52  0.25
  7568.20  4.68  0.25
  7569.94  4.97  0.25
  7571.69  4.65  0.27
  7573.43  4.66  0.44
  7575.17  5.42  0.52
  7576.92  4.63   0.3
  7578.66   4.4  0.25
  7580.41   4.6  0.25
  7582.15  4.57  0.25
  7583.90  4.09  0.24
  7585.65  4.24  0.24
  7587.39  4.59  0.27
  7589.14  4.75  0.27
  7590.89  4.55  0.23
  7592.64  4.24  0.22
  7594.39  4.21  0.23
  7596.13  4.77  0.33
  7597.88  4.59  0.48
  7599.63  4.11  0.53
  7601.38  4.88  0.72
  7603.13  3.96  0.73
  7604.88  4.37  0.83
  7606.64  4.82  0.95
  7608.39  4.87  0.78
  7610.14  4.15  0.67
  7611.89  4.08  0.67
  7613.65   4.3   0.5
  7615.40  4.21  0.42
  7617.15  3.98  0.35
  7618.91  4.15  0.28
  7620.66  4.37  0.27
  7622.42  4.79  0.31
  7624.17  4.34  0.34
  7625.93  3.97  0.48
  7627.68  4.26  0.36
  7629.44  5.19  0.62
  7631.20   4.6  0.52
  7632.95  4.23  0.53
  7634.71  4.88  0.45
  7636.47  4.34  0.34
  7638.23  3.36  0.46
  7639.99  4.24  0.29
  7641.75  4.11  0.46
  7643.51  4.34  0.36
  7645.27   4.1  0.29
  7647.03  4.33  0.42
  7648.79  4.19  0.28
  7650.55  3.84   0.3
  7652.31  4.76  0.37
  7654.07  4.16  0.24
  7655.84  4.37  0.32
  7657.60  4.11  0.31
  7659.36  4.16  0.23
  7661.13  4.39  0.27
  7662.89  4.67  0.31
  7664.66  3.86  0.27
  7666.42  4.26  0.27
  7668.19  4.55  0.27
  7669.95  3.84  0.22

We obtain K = -0.035 mag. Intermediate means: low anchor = 4.67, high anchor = 4.36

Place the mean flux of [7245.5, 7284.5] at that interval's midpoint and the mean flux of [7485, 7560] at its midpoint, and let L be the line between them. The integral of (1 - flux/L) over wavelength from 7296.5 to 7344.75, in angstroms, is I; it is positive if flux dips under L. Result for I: 0.8 angstroms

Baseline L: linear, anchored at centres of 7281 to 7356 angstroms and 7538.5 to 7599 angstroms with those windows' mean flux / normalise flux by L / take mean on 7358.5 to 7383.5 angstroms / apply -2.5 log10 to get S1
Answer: 0.02 mag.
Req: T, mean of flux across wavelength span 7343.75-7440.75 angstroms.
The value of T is 4.55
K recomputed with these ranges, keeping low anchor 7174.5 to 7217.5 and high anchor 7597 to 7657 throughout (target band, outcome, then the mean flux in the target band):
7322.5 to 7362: -0.03 mag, 4.72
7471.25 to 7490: -0.02 mag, 4.53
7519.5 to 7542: -0.05 mag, 4.63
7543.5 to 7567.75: -0.04 mag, 4.57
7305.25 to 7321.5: 0.00 mag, 4.62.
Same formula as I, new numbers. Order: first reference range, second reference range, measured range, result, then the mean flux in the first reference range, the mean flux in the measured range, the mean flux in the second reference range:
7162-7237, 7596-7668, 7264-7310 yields -1.5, 4.67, 4.75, 4.33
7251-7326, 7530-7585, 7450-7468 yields 0.7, 4.66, 4.42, 4.57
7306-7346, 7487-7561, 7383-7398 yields 0.7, 4.71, 4.43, 4.54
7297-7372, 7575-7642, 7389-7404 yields 0.6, 4.65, 4.41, 4.41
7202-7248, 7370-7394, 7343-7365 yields -1.5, 4.64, 4.78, 4.44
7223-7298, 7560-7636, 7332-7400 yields 0.8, 4.74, 4.61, 4.5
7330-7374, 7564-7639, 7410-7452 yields 1.0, 4.72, 4.54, 4.47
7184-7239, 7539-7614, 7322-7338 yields -0.3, 4.65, 4.69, 4.53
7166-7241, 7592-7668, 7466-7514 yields -0.9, 4.66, 4.52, 4.33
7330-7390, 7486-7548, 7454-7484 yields 0.7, 4.65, 4.47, 4.55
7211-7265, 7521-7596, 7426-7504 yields 2.1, 4.69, 4.49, 4.59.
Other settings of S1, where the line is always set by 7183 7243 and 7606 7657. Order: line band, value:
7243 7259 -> -0.06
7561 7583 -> -0.09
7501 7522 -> -0.04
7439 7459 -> -0.02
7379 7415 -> 0.00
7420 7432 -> 0.00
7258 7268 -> 0.01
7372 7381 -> 0.00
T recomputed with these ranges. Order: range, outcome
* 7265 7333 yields 4.7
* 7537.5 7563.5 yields 4.49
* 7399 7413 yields 4.55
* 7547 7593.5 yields 4.59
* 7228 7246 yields 4.59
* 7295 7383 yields 4.63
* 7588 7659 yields 4.35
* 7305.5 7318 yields 4.53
